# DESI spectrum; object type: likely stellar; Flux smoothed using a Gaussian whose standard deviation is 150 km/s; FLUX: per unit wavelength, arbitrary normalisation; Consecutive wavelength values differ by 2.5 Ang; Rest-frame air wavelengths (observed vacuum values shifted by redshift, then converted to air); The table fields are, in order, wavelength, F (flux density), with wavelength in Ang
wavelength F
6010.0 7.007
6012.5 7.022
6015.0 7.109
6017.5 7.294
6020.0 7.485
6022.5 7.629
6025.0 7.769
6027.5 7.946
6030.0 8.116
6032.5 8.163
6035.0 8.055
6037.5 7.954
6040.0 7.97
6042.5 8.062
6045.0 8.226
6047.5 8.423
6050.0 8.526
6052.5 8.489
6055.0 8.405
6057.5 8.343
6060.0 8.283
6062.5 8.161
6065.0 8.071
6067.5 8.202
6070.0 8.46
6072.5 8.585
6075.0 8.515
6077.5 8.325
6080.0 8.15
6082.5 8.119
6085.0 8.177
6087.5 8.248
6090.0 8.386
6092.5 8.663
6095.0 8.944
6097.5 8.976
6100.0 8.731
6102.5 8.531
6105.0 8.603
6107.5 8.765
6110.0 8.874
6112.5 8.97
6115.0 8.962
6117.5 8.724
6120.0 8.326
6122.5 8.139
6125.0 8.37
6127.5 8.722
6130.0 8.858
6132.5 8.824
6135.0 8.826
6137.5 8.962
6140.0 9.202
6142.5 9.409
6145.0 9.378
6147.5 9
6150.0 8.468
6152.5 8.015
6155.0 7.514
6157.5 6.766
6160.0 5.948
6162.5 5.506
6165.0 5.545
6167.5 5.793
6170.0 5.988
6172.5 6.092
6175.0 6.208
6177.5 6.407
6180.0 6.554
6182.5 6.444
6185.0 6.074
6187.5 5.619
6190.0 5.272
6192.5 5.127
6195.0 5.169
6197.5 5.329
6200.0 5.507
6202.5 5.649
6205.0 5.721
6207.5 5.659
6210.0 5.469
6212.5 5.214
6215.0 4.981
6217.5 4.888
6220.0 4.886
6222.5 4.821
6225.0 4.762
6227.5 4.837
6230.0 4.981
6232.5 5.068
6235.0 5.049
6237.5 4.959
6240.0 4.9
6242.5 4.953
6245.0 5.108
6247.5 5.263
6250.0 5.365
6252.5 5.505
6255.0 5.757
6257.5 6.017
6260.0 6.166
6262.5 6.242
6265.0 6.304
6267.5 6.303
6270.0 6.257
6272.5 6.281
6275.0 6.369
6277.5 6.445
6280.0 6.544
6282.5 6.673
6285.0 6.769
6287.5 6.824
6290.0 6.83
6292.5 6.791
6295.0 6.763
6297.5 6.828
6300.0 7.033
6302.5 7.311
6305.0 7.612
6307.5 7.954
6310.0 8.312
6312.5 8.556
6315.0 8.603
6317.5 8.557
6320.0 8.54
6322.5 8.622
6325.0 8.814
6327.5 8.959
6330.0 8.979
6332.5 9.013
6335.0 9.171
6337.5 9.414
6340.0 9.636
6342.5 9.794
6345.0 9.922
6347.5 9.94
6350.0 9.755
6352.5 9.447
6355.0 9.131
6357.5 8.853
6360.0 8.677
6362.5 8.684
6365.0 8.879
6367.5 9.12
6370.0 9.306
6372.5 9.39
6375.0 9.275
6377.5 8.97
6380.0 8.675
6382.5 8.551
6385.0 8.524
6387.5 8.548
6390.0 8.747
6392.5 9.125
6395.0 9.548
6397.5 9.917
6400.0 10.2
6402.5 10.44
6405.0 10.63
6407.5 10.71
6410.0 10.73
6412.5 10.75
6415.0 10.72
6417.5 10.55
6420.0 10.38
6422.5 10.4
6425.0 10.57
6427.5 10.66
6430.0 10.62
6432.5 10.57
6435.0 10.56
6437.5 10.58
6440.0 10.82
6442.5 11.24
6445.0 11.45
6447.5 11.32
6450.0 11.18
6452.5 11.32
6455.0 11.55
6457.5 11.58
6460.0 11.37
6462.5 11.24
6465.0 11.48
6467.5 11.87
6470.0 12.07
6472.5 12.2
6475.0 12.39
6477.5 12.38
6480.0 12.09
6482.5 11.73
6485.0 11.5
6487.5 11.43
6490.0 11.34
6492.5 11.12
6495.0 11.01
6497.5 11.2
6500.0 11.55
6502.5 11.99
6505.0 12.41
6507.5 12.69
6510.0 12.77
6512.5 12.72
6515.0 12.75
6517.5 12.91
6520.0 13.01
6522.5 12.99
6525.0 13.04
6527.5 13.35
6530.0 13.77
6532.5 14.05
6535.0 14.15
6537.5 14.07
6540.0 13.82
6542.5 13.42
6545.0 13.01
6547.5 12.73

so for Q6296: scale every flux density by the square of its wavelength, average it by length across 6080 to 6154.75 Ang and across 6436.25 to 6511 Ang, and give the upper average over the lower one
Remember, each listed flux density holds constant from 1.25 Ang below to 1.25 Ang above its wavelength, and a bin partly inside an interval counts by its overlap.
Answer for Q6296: 1.5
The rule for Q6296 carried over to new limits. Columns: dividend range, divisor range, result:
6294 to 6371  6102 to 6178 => 1.17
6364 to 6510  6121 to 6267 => 1.84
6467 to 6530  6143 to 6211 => 2.13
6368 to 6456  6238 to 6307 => 1.70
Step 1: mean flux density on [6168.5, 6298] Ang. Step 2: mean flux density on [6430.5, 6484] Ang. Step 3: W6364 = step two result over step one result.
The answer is 1.99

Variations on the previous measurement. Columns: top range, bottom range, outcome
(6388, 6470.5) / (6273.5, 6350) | 1.33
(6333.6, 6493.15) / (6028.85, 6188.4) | 1.29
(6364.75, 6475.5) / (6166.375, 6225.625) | 1.87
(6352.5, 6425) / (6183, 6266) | 1.79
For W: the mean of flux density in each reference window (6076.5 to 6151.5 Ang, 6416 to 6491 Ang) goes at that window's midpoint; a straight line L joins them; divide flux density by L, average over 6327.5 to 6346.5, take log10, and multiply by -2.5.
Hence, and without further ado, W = 0.11 mag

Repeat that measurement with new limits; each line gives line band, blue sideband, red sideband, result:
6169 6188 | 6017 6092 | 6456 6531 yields 0.44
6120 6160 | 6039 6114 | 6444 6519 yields 0.06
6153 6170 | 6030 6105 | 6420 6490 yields 0.40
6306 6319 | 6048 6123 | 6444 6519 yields 0.23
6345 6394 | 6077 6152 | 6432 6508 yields 0.18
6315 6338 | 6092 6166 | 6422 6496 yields 0.15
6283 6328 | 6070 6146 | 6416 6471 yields 0.29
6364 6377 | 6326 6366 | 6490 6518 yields 0.06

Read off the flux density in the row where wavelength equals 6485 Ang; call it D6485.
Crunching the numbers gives 11.5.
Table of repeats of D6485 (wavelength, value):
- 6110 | 8.874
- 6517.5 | 12.91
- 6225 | 4.762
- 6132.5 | 8.824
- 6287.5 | 6.824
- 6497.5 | 11.2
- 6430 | 10.62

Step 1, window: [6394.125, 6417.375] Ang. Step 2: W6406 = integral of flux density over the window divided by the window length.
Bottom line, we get 10.4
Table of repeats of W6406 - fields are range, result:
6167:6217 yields 5.7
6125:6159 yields 8.58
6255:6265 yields 6.11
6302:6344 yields 8.73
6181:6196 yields 5.64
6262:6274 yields 6.28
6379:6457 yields 10.3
